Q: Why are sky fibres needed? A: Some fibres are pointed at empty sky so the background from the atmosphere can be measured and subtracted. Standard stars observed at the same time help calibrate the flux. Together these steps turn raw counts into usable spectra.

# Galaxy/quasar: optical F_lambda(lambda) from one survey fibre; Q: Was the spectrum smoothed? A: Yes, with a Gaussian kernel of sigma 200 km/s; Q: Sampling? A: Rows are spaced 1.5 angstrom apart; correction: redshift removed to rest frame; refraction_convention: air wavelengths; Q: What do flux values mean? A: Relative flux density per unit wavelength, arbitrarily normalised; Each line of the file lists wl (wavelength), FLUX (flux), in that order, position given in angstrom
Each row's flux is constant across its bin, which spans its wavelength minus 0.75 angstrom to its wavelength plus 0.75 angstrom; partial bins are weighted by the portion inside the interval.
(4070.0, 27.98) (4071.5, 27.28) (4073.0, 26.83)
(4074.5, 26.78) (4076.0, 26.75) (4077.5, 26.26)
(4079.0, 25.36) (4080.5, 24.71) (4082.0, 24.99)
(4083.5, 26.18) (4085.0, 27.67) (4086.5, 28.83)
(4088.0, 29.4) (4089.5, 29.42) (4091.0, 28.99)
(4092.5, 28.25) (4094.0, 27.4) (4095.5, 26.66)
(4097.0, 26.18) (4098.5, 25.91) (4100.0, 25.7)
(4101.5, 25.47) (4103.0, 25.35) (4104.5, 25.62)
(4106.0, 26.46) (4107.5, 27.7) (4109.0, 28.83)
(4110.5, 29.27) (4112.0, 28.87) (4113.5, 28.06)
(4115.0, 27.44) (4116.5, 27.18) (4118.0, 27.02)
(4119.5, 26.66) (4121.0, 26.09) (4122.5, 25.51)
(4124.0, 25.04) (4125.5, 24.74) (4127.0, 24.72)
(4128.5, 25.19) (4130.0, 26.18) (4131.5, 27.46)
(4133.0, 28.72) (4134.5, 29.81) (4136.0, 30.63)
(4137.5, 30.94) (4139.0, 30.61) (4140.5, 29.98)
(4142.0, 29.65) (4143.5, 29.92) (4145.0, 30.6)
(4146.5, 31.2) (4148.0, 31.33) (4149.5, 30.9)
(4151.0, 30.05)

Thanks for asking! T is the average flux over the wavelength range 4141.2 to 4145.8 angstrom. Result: 30.1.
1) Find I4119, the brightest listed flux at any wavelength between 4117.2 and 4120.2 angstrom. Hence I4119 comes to 27.02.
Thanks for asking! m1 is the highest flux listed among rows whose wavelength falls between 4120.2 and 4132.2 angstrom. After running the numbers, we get 27.46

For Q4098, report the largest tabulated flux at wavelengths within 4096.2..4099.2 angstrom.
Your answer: 26.18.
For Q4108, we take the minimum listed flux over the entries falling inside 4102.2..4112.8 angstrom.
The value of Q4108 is 25.35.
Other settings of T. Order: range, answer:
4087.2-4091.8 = 29.3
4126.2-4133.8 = 26.5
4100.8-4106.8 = 25.7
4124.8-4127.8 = 24.7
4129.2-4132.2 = 26.8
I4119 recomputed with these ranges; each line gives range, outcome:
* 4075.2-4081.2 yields 26.75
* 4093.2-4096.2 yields 27.4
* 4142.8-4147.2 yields 31.2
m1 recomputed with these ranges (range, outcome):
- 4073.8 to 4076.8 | 26.78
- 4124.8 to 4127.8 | 24.74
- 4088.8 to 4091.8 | 29.42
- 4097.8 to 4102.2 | 25.91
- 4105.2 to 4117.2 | 29.27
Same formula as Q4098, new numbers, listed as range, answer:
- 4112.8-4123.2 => 28.06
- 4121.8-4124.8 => 25.51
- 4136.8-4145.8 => 30.94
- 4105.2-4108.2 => 27.7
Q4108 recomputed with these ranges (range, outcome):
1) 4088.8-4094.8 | 27.4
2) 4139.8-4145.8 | 29.65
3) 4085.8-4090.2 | 28.83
